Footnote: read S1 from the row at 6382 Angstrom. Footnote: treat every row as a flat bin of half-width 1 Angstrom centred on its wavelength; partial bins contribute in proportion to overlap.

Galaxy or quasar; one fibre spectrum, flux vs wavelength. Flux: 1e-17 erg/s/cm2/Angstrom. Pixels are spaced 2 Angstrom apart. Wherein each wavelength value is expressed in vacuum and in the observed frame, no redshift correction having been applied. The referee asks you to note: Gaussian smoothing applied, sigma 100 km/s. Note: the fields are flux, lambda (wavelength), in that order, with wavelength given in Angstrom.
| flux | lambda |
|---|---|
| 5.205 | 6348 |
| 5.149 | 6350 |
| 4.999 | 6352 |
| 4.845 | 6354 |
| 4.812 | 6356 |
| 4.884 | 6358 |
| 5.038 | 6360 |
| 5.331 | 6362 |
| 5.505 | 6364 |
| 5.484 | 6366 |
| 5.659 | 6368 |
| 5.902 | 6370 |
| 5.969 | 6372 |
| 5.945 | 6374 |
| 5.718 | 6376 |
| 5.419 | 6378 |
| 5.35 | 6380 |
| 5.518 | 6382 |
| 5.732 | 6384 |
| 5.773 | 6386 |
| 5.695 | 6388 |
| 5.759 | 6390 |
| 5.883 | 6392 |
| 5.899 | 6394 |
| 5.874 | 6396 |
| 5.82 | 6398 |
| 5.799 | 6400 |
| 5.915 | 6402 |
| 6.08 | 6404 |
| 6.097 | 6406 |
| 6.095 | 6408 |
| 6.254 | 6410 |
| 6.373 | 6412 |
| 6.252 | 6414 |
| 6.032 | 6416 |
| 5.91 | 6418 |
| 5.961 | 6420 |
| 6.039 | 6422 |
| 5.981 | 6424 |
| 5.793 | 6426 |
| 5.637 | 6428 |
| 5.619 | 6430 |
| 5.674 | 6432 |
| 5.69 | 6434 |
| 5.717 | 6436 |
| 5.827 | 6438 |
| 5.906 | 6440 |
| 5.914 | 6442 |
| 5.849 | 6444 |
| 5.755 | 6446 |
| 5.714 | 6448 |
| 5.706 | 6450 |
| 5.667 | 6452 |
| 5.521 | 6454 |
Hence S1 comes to 5.518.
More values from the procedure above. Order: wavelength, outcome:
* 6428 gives 5.637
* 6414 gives 6.252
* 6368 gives 5.659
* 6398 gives 5.82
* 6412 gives 6.373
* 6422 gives 6.039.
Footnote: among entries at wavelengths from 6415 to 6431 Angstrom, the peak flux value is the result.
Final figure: 6.039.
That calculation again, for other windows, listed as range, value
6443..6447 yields 5.849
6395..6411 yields 6.254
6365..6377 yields 5.969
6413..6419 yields 6.252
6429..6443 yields 5.914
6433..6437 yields 5.717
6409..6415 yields 6.373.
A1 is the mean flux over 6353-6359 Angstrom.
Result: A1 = 4.85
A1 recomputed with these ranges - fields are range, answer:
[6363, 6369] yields 5.55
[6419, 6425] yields 5.99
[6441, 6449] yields 5.81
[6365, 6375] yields 5.79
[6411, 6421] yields 6.11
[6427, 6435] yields 5.66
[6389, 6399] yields 5.85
